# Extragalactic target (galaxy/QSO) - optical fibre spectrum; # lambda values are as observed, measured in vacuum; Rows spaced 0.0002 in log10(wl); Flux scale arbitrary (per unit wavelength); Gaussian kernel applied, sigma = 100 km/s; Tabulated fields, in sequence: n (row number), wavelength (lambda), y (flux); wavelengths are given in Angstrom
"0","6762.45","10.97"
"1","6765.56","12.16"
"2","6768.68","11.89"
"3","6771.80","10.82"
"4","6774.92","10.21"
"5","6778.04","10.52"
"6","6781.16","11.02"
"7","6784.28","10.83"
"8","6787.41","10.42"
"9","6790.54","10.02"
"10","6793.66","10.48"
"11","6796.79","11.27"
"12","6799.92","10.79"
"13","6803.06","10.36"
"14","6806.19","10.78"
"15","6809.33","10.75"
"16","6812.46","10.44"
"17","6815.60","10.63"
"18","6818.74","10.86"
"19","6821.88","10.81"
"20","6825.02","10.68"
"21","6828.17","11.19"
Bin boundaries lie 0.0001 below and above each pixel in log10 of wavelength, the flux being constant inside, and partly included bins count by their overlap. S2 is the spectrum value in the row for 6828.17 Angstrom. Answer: 11.19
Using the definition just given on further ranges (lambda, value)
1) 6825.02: 10.68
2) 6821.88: 10.81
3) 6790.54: 10.02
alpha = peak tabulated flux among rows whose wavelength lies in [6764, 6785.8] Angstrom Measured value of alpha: 12.16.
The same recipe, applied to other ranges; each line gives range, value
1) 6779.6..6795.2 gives 11.02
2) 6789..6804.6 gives 11.27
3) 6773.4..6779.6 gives 10.52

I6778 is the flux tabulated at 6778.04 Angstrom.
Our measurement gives 10.52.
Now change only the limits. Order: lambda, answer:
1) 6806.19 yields 10.78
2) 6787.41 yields 10.42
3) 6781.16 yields 11.02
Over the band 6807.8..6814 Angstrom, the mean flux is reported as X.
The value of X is 10.6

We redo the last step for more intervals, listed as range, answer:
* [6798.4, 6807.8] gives 10.6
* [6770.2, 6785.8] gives 10.7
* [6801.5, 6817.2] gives 10.6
